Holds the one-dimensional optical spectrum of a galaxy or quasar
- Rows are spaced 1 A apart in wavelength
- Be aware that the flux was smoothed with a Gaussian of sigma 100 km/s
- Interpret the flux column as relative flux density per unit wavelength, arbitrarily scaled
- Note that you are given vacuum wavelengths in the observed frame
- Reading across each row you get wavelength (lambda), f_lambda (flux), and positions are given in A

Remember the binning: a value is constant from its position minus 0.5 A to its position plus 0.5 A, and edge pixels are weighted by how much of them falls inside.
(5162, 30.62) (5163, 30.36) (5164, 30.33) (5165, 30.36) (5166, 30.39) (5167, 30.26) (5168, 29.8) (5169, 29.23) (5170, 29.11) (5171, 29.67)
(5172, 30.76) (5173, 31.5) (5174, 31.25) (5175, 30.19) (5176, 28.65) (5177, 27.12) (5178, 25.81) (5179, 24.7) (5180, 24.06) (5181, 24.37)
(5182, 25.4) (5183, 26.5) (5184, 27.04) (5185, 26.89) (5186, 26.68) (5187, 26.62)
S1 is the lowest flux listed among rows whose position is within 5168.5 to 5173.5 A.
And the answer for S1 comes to 29.11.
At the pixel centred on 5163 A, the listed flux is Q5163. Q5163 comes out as 30.36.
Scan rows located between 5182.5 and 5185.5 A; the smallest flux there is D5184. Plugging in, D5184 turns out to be 26.5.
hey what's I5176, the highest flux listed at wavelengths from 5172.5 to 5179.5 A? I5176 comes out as 31.5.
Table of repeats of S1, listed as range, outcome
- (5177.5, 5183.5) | 24.06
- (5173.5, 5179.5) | 24.7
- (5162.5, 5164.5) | 30.33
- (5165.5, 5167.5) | 30.26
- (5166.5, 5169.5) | 29.23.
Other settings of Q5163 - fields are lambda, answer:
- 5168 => 29.8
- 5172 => 30.76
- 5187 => 26.62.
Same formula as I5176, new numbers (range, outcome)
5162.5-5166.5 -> 30.39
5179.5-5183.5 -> 26.5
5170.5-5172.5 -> 30.76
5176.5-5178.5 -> 27.12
